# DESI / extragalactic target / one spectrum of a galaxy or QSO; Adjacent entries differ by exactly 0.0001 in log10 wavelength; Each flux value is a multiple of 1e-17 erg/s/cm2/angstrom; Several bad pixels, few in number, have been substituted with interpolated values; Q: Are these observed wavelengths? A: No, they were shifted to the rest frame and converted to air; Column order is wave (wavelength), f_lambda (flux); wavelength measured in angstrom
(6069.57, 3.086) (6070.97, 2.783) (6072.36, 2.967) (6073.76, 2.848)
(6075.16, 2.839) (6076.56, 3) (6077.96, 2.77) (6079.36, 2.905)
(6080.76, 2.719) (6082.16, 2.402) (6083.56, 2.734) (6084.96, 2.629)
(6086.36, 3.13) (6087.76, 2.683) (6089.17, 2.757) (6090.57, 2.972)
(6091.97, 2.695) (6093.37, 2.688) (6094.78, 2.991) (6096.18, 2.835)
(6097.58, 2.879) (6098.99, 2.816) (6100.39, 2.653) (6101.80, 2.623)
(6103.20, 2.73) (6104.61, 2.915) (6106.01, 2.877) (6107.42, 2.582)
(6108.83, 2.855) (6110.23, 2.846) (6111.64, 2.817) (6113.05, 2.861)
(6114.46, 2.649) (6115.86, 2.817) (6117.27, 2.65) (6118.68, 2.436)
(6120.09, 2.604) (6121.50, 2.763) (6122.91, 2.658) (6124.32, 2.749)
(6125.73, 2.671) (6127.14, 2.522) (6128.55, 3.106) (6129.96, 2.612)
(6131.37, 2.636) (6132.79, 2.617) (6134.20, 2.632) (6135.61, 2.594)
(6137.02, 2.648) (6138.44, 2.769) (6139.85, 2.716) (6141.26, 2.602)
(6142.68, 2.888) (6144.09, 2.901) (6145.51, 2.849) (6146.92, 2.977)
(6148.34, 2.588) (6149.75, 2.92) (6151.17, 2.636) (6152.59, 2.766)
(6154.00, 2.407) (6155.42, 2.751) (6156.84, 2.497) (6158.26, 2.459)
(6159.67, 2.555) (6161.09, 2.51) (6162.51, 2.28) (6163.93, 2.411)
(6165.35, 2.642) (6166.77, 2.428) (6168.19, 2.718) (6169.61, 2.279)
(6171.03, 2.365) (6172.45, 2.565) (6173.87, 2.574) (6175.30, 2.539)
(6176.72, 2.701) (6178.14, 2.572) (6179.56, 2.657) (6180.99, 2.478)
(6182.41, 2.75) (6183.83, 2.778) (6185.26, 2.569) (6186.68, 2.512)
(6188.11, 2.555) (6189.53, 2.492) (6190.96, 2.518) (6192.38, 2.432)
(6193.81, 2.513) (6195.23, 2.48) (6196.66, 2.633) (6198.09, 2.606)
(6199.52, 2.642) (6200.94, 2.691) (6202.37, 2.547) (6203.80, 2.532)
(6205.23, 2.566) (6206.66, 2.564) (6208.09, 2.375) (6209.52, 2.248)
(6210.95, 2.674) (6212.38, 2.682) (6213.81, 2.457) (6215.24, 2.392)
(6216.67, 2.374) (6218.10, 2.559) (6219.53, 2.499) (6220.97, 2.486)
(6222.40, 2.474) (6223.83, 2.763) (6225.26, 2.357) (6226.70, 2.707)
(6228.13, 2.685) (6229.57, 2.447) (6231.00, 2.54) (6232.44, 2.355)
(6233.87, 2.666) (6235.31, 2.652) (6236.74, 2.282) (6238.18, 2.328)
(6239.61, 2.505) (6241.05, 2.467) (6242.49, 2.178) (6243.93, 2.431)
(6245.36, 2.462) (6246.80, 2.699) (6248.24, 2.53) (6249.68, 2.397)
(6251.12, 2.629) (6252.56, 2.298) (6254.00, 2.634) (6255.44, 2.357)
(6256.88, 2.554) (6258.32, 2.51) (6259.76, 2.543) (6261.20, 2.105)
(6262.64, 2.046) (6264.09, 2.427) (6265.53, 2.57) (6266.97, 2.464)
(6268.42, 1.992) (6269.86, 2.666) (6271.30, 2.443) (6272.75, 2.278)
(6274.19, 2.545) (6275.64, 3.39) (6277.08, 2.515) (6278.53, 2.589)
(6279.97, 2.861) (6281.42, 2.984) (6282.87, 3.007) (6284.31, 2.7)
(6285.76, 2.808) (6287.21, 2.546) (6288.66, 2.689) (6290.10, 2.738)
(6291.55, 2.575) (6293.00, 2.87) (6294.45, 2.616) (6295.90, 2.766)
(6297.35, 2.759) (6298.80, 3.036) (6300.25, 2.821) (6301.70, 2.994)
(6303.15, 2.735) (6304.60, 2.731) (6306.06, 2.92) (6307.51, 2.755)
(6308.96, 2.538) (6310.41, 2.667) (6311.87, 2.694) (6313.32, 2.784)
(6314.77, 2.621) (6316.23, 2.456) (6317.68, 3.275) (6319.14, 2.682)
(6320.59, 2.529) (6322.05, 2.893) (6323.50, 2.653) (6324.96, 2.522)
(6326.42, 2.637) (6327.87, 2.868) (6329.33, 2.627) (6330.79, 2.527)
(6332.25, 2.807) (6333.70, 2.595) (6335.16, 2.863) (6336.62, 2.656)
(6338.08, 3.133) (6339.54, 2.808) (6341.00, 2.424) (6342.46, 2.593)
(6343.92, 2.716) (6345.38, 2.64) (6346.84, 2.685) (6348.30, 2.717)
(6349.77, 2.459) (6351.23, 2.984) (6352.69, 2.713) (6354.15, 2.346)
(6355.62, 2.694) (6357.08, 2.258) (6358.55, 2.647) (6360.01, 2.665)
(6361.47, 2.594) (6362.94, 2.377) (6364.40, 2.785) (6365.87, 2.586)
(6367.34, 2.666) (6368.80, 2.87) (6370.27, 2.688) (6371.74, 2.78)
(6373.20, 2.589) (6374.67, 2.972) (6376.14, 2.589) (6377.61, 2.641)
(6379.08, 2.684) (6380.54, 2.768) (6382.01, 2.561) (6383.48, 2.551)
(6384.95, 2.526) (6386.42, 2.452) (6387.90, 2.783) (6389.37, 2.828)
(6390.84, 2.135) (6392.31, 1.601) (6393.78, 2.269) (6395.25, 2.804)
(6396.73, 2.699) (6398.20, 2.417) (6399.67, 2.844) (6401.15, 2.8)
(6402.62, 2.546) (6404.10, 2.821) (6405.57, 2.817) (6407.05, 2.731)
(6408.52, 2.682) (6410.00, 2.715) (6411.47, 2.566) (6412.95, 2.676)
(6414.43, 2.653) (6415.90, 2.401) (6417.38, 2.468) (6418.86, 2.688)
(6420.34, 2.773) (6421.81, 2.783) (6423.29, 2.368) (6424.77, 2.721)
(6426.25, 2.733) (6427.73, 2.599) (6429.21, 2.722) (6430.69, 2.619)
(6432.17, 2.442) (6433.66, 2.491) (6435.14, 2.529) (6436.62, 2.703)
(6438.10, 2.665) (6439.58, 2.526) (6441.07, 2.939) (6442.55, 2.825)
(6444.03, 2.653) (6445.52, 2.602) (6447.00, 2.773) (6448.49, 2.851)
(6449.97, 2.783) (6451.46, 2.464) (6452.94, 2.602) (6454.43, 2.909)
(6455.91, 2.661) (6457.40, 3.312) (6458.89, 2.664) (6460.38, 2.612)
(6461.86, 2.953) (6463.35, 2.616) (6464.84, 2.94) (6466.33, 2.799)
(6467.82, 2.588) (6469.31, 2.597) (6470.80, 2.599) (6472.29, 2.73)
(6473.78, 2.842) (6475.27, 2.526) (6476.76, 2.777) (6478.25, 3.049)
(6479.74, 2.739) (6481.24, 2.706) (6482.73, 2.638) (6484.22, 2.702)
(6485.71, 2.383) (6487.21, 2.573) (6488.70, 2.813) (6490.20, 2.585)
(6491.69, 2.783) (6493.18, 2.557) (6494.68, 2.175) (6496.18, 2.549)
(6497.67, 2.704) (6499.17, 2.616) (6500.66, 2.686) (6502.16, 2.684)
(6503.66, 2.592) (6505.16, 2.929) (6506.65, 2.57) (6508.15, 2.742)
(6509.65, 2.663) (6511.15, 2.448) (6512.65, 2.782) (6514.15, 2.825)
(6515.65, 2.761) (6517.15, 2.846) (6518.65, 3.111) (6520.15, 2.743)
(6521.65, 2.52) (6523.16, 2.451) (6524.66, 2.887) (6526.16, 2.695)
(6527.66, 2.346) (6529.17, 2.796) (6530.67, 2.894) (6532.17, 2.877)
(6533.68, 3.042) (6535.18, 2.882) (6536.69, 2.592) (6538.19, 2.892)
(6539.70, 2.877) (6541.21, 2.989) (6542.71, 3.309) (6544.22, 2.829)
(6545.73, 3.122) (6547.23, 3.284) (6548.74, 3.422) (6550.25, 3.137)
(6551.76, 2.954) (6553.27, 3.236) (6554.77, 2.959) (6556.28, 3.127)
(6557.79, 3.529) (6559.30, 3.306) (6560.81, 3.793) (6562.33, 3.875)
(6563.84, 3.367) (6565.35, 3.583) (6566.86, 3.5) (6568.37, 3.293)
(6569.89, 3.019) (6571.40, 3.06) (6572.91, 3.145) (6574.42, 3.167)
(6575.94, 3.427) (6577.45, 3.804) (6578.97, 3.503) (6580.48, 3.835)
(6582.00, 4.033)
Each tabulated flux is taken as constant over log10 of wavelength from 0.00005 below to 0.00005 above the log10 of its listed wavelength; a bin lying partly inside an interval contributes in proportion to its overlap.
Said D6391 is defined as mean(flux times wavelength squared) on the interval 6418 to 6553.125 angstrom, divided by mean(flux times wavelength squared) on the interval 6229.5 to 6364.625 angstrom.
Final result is 1.1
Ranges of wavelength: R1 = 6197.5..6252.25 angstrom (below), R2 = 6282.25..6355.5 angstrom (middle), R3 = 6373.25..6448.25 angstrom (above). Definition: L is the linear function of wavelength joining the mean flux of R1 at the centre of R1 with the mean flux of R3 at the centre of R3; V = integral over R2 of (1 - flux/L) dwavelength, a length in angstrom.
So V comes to -4.43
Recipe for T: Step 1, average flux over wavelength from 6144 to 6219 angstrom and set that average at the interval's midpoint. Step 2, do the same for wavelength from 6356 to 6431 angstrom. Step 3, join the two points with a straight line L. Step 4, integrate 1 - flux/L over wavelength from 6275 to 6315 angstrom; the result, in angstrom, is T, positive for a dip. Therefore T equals -2.8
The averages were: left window 2.57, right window 2.62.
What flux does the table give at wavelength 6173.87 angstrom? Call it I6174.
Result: 2.574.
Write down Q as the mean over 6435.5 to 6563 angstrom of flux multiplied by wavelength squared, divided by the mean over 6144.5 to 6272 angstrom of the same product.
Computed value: 1.22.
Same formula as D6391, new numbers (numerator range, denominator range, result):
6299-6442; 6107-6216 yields 1.09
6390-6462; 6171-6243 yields 1.12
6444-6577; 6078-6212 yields 1.21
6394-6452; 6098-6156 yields 1.07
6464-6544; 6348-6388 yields 1.08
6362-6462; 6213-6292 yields 1.10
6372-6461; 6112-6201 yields 1.09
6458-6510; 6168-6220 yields 1.15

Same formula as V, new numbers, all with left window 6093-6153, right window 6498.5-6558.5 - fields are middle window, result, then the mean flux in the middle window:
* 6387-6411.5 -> 2.0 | 2.59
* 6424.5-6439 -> 1.1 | 2.62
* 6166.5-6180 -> 1.1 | 2.54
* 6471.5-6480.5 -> 0.2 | 2.78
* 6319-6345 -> 1.0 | 2.7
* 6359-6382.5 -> 1.2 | 2.68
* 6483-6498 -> 1.4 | 2.58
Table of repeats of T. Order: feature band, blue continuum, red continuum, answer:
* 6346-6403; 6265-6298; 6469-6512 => 1.2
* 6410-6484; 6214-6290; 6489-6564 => 2.4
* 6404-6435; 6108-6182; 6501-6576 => 2.7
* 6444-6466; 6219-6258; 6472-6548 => -0.5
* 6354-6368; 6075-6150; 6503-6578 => 1.6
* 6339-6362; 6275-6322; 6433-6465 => 1.1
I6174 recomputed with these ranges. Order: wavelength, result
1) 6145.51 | 2.849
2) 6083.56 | 2.734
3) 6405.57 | 2.817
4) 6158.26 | 2.459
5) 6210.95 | 2.674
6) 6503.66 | 2.592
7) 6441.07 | 2.939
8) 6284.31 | 2.7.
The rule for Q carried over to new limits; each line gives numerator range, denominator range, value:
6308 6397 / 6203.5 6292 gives 1.08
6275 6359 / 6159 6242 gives 1.12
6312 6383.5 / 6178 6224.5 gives 1.10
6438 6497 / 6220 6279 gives 1.16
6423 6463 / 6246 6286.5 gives 1.12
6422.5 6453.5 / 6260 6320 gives 1.04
